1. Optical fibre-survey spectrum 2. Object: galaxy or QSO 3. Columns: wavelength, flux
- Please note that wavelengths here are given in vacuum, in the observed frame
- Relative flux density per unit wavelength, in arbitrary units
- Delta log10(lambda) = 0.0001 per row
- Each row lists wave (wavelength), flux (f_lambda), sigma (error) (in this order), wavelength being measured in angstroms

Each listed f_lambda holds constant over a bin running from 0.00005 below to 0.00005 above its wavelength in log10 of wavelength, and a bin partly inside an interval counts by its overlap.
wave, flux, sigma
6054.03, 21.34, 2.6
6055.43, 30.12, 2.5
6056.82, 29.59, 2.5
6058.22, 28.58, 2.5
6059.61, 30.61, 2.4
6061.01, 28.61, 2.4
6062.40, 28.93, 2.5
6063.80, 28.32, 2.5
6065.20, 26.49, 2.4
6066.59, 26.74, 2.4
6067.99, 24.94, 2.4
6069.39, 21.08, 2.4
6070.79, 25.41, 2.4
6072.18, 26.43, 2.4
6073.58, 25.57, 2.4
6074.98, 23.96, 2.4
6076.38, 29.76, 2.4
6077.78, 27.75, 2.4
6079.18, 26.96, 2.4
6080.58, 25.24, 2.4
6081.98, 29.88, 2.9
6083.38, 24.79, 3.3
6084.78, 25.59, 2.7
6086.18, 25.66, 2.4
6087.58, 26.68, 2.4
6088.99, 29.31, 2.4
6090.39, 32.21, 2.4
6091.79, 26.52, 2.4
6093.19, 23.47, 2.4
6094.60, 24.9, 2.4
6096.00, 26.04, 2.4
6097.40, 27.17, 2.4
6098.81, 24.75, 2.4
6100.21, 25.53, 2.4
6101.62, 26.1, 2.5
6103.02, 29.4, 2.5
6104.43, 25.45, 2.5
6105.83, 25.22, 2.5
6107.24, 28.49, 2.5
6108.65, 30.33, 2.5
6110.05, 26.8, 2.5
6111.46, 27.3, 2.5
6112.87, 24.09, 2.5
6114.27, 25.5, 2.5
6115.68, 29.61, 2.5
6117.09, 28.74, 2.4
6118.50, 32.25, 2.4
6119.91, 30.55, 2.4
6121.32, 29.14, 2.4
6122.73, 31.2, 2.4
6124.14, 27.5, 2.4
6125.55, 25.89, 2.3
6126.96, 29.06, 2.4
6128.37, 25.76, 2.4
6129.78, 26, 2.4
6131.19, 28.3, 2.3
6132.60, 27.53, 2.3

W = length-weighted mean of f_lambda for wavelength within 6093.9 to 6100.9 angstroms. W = 25.7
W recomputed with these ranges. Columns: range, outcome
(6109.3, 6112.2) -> 27.1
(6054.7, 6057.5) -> 29.8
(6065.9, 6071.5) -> 24.5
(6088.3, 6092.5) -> 29.4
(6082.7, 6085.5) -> 25.2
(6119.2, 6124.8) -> 29.6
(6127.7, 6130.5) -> 25.9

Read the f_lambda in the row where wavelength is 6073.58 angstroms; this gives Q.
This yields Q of 25.57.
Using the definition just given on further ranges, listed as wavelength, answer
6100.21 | 25.53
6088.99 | 29.31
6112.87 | 24.09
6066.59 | 26.74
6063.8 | 28.32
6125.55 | 25.89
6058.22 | 28.58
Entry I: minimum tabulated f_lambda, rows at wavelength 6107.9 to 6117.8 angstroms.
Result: 24.09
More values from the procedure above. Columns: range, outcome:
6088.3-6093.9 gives 23.47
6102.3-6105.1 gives 25.45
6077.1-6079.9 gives 26.96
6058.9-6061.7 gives 28.61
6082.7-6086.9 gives 24.79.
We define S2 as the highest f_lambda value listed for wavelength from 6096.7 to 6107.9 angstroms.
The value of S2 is 29.4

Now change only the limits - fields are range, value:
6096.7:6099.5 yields 27.17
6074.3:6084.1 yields 29.88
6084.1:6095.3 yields 32.21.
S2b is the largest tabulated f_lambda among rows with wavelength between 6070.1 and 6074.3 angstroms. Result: 26.43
